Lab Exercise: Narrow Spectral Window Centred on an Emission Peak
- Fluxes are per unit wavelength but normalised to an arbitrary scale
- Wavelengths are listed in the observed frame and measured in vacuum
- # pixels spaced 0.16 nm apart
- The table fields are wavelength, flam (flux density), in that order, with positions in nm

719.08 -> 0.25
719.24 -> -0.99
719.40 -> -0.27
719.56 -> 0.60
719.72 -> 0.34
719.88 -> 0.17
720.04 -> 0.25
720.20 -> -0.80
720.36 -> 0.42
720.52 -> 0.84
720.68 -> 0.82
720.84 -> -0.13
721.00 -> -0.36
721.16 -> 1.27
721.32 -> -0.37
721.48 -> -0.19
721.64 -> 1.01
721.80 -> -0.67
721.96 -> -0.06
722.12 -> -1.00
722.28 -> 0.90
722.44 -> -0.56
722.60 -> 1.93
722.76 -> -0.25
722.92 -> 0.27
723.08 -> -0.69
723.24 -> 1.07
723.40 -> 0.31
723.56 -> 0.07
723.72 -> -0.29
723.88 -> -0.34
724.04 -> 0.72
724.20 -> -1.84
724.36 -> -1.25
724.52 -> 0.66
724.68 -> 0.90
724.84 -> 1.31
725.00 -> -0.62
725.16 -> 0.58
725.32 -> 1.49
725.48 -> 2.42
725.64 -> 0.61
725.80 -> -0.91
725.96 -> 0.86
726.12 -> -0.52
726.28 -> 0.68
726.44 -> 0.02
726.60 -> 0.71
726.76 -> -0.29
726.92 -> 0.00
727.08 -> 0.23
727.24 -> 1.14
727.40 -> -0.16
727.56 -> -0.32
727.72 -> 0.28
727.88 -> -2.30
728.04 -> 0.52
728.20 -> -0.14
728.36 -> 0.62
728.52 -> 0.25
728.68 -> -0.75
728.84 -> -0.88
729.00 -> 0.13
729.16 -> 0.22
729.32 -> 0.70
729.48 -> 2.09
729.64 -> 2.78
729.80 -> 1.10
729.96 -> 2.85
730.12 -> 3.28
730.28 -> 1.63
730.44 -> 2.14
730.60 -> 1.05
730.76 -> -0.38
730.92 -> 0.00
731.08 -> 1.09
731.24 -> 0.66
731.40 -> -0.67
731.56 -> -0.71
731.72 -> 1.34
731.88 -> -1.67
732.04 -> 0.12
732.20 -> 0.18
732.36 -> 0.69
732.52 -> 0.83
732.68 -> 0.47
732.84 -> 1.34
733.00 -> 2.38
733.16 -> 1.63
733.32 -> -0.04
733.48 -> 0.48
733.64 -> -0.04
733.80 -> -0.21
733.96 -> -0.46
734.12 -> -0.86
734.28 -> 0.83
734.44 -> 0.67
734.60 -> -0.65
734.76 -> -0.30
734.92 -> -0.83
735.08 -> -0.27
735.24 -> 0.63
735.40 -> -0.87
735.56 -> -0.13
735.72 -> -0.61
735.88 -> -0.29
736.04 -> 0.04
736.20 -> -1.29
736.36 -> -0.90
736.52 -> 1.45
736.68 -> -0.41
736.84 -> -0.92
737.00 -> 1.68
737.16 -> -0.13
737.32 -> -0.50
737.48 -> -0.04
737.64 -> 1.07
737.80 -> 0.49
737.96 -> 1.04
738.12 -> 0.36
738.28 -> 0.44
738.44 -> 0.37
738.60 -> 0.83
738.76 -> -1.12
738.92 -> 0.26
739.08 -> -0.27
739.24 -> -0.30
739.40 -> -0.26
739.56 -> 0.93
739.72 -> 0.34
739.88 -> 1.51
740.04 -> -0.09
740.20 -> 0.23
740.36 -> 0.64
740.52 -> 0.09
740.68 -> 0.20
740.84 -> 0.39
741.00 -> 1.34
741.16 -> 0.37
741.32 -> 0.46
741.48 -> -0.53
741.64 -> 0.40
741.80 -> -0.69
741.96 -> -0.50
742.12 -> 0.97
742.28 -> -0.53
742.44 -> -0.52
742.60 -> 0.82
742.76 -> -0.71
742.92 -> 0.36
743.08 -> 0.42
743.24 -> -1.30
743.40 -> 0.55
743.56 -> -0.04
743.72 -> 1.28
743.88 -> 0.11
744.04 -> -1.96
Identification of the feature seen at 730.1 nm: [O II] 3727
